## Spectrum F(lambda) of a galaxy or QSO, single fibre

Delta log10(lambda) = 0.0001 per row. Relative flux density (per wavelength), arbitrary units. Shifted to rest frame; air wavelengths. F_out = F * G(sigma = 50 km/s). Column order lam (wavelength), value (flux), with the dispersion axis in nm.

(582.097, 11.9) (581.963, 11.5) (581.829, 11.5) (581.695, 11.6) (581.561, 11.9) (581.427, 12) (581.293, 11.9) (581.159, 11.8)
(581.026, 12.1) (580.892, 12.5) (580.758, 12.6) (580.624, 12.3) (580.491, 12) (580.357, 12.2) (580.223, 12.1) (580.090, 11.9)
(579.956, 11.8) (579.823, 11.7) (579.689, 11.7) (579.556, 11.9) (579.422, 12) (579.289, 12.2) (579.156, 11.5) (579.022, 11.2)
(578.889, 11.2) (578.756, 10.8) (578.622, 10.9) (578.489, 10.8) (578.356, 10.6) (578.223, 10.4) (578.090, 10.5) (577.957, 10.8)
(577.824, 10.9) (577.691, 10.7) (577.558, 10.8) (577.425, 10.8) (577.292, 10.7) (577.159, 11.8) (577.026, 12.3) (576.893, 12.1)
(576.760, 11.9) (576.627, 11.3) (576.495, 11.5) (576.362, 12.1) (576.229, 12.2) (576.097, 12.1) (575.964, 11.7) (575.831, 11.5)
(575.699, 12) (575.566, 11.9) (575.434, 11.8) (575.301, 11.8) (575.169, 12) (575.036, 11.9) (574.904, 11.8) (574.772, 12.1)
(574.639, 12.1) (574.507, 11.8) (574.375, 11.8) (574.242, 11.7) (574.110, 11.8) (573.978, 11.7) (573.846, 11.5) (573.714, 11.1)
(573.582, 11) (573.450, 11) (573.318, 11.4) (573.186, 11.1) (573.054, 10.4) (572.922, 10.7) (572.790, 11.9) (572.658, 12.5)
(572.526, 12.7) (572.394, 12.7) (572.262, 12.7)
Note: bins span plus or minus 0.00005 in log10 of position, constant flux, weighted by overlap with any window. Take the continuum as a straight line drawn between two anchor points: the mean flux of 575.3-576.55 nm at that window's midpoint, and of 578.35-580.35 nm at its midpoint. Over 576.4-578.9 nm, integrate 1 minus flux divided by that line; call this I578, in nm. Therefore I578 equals 0.13 nm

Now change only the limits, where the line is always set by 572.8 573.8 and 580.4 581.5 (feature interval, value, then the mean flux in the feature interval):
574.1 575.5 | -0.079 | 11.9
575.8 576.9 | -0.033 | 11.8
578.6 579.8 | 0.038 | 11.5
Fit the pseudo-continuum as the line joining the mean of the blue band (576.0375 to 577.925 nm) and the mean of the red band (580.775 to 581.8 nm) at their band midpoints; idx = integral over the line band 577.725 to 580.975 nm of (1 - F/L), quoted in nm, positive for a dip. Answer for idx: 0.07 nm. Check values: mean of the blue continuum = 11.5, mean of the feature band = 11.5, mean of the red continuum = 12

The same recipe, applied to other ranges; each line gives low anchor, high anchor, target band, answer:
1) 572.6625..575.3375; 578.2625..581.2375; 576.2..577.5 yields 0.00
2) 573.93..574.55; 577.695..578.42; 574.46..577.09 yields -0.14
